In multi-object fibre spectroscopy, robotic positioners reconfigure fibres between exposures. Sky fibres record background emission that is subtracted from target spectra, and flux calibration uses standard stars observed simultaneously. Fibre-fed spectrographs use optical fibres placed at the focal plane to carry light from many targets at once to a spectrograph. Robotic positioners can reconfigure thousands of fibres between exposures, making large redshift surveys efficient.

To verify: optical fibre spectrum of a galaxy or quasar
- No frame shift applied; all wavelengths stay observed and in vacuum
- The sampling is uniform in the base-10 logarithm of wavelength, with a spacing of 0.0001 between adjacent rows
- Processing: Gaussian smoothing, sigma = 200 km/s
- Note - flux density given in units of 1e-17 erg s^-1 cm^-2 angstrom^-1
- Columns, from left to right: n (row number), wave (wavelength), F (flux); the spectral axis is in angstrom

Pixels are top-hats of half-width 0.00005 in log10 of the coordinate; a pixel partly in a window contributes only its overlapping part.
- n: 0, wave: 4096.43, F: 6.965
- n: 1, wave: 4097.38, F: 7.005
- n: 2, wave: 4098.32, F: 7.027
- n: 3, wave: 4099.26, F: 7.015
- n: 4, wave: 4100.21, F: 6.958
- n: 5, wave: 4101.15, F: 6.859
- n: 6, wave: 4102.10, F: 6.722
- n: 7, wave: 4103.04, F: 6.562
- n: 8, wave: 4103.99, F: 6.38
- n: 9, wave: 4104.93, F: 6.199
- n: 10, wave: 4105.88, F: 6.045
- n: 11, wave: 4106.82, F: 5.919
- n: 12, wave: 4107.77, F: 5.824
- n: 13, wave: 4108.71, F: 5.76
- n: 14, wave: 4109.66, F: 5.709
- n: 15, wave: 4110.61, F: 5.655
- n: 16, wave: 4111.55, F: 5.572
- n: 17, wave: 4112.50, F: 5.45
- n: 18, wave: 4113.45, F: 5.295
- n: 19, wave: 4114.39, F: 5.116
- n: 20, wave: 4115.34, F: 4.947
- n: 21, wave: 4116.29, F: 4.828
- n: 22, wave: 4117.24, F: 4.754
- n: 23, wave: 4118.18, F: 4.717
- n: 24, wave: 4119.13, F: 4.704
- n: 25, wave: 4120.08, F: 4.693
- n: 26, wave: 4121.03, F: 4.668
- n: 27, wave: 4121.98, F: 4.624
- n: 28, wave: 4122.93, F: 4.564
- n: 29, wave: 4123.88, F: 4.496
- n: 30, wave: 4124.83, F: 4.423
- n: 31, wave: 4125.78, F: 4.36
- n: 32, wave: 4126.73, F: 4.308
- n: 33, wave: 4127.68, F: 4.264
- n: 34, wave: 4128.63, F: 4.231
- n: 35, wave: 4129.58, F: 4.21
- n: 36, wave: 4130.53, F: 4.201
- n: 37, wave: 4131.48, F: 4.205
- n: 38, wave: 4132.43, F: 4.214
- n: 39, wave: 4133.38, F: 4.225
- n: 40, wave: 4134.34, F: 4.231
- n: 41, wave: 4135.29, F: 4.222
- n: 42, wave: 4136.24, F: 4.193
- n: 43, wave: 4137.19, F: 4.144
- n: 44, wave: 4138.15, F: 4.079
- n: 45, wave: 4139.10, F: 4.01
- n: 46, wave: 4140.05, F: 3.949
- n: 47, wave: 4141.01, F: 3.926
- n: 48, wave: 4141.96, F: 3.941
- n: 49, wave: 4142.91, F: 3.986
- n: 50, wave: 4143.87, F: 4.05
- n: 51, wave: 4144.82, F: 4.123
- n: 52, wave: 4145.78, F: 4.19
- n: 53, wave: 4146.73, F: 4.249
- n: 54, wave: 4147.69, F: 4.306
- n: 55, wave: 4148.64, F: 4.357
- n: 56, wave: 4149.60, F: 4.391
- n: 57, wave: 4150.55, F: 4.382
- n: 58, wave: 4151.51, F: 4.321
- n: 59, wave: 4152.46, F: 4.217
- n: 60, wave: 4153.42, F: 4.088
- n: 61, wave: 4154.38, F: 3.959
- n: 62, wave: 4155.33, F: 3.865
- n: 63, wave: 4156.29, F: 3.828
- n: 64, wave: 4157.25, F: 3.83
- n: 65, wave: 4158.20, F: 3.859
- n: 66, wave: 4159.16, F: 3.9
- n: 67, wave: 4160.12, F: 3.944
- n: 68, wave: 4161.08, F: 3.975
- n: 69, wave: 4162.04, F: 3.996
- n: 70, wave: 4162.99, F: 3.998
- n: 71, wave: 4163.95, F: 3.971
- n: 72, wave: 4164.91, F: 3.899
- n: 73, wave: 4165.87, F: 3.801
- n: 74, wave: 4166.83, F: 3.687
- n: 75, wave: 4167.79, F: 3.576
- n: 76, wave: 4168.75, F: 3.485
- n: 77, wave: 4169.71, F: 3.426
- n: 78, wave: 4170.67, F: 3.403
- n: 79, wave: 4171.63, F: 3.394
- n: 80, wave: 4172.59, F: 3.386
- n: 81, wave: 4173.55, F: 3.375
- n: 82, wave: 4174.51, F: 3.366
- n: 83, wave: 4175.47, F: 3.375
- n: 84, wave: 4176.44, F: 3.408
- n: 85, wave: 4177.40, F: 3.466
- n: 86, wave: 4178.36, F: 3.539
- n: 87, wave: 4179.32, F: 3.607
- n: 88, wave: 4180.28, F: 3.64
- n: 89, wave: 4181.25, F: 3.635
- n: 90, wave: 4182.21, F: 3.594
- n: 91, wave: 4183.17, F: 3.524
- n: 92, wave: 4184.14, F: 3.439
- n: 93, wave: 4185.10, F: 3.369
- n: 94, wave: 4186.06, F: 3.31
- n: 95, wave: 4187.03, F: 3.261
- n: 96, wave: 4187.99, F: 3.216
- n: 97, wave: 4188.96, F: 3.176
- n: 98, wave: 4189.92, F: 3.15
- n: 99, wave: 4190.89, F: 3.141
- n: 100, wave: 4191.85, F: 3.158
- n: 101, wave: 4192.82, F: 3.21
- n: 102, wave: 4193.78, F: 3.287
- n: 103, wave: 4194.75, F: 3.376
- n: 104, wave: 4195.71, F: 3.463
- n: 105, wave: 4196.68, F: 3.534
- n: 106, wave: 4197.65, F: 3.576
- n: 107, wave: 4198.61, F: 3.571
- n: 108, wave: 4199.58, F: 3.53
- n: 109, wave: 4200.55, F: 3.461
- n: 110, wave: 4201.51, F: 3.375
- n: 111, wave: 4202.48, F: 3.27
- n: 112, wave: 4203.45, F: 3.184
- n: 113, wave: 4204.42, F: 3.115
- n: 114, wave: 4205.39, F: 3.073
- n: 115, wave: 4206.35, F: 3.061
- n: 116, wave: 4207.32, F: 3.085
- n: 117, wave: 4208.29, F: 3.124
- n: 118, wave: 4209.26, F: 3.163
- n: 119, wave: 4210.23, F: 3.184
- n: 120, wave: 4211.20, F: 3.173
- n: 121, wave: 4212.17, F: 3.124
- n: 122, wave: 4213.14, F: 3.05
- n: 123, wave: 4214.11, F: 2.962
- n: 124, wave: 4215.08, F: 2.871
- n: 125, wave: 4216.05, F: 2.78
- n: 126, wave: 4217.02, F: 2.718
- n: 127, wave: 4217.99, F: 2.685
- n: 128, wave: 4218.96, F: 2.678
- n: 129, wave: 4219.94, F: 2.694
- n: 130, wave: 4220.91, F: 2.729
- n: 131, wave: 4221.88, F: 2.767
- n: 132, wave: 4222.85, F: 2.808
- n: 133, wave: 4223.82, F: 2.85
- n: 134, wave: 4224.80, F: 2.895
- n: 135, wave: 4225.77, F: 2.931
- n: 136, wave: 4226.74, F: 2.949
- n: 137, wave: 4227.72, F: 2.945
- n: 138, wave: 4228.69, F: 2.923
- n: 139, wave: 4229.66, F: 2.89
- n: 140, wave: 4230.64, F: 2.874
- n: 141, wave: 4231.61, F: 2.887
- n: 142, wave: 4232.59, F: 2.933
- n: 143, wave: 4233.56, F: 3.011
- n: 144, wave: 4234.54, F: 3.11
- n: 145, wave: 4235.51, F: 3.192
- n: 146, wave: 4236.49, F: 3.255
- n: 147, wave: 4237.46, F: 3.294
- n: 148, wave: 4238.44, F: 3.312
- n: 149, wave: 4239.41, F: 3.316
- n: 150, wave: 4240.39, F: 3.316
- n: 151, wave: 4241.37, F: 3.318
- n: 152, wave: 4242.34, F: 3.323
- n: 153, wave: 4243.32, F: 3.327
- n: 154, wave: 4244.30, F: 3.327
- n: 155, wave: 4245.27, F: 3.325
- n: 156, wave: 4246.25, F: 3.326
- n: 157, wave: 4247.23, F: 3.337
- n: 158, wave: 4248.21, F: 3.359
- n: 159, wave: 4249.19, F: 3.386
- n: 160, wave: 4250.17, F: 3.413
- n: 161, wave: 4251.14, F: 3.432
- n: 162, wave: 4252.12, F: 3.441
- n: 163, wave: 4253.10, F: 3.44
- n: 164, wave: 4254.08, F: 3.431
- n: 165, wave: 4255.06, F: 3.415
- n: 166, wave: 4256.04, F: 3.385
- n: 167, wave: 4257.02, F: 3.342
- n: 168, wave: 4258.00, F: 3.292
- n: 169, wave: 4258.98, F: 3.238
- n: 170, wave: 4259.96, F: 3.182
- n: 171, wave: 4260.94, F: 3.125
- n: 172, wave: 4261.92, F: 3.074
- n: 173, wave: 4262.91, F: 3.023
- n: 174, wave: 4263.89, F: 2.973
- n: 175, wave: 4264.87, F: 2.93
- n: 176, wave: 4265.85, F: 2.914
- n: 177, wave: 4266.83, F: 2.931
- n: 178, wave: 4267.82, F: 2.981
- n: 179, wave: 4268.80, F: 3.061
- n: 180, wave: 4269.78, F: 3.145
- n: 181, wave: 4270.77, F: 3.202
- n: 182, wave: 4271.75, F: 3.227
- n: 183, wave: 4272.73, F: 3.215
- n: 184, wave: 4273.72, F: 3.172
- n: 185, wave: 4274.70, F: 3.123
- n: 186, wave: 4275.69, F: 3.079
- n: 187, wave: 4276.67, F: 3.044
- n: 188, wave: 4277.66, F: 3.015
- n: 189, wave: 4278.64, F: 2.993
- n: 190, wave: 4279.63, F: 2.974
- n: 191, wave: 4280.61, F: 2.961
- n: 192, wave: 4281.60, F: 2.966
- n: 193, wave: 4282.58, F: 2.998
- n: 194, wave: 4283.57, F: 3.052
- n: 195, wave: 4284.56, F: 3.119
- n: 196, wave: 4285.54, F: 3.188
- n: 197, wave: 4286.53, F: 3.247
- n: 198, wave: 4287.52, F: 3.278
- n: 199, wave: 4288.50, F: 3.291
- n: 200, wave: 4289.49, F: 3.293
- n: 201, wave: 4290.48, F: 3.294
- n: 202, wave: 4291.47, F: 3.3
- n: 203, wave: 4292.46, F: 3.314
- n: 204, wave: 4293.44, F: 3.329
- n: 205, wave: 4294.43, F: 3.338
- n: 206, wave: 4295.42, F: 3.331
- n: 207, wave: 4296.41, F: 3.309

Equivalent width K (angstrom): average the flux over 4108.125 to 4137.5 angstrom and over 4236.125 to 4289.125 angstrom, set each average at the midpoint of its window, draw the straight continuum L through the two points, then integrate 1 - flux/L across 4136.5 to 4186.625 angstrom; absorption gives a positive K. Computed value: 5.4 angstrom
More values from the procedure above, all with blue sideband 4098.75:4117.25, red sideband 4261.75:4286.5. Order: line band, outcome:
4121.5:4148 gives 6.0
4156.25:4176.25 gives 5.0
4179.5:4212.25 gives 8.1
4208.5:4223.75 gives 4.4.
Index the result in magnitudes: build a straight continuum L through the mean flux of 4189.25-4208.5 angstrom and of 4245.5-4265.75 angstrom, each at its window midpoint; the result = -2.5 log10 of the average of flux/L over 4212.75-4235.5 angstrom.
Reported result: 0.14 mag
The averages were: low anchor 3.29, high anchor 3.27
